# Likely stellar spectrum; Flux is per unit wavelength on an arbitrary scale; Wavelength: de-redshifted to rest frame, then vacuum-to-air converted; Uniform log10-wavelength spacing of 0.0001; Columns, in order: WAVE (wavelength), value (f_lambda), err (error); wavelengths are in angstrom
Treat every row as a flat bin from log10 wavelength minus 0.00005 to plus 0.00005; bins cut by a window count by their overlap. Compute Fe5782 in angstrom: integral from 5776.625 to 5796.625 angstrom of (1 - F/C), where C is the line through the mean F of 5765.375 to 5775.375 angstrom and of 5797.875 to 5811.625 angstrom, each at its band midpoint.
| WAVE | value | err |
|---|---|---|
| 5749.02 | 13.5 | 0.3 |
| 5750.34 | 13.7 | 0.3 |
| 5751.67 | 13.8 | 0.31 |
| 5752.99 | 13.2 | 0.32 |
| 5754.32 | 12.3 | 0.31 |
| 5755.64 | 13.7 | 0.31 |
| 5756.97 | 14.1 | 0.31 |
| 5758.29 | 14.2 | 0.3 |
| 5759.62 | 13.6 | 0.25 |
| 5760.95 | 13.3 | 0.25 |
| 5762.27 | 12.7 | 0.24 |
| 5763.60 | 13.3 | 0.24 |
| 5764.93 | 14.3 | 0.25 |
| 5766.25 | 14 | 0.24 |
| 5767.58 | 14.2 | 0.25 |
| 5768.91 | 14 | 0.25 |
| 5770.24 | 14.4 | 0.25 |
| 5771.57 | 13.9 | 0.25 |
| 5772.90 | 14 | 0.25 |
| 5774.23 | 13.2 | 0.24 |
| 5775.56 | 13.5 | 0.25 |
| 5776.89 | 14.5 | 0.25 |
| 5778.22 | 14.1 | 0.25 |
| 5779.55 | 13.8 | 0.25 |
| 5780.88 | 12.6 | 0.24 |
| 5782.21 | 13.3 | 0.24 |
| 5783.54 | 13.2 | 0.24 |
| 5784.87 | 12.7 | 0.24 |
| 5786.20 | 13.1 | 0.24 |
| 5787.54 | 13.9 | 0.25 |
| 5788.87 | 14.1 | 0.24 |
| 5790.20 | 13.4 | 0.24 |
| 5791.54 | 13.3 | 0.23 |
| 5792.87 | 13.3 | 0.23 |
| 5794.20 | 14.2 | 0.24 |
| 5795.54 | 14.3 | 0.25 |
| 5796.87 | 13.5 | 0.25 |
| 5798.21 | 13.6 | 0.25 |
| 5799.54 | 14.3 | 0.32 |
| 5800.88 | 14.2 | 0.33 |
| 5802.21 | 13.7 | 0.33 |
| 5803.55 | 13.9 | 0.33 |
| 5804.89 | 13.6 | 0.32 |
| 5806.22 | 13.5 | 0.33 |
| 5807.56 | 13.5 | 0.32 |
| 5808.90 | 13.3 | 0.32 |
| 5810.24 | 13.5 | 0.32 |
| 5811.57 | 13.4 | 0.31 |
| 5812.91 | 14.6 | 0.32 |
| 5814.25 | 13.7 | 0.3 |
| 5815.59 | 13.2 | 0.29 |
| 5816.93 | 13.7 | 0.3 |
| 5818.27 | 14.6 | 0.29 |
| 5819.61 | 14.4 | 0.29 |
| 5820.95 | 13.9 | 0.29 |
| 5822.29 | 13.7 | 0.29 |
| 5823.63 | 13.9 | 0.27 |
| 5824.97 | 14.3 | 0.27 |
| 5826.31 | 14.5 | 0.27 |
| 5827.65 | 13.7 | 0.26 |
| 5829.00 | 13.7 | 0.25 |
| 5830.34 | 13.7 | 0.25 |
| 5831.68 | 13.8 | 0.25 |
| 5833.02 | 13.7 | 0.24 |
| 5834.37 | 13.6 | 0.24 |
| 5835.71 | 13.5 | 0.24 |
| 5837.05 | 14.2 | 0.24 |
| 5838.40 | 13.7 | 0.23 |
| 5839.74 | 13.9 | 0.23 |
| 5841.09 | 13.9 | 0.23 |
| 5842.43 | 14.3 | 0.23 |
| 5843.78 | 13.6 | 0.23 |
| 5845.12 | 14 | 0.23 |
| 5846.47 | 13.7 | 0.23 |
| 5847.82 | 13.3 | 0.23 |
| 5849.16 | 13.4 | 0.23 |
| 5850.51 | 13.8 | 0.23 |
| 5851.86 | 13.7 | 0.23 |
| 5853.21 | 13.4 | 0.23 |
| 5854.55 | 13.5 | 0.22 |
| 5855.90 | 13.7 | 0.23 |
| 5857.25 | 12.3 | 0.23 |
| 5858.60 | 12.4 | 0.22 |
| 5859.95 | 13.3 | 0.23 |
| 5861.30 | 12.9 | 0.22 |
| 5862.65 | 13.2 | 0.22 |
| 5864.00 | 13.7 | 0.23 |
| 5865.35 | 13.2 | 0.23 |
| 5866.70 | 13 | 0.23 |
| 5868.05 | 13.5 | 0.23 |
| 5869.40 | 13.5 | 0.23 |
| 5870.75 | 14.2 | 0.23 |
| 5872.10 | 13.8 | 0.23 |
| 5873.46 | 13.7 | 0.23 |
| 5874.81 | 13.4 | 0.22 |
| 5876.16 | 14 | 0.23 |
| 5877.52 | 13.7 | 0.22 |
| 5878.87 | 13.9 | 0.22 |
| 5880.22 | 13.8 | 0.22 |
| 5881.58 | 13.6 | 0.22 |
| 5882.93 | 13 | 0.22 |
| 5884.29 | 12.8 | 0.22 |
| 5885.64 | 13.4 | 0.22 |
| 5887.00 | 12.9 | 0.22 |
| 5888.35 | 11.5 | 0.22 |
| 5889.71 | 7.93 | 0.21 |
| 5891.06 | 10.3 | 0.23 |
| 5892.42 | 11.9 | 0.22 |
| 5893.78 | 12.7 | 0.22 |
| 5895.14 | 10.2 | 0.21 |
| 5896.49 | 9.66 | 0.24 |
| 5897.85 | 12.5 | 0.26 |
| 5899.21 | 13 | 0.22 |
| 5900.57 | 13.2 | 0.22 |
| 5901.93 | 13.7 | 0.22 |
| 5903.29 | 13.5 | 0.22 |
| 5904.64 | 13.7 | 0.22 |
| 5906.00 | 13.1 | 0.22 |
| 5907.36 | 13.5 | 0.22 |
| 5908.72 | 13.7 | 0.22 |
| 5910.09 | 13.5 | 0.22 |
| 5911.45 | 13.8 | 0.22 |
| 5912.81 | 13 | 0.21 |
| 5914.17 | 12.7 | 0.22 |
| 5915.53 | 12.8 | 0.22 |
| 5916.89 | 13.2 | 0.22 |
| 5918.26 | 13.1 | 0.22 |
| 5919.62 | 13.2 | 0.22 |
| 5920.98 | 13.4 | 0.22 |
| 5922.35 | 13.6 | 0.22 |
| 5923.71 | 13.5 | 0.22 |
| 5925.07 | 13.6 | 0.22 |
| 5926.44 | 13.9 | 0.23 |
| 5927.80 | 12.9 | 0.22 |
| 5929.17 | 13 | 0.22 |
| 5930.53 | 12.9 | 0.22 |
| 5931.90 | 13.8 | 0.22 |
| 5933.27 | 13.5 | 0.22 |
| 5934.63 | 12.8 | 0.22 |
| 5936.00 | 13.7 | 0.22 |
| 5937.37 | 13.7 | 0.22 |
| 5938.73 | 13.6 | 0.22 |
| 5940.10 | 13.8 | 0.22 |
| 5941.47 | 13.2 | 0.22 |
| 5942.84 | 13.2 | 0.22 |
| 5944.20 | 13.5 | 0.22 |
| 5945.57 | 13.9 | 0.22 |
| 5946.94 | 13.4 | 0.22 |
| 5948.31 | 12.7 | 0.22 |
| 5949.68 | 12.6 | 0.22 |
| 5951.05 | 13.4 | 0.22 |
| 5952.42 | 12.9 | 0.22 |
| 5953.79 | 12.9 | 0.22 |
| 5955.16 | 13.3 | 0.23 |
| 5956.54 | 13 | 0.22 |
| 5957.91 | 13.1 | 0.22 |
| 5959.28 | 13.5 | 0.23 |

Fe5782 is 0.4 angstrom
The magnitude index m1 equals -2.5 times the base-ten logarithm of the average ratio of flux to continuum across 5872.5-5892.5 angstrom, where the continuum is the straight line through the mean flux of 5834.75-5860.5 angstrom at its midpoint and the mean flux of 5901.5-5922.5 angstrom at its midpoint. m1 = 0.06 mag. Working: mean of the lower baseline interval 13.6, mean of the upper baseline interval 13.3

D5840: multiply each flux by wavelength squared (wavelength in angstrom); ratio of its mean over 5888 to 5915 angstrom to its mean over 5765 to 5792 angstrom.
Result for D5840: 0.9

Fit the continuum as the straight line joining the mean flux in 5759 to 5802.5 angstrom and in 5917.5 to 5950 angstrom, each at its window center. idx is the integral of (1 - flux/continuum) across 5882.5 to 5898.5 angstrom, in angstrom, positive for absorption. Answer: 2.3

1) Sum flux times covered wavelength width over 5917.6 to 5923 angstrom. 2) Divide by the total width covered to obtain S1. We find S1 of 13.3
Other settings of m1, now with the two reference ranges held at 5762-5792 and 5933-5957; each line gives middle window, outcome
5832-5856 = -0.02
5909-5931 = 0.01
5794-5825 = -0.02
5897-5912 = 0.00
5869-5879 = -0.03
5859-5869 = 0.02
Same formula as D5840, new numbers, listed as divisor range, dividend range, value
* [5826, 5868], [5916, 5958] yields 1.01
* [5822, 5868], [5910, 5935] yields 1.00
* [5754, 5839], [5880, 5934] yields 0.97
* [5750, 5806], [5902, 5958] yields 1.03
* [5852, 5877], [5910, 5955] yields 1.02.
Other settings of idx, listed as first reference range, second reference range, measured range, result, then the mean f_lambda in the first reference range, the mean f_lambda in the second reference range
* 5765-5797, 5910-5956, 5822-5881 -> -0.51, 13.7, 13.3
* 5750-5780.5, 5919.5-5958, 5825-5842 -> -0.36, 13.7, 13.3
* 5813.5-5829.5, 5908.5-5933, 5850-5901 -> 2.84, 13.9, 13.3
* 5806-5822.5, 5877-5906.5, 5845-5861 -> -0.28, 13.8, 12.4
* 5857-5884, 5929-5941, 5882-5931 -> 2.52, 13.4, 13.4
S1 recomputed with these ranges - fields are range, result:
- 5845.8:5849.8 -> 13.5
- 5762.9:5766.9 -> 13.9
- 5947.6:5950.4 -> 12.7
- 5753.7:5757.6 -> 13.4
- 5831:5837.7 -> 13.8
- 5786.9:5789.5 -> 14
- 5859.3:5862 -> 13.1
